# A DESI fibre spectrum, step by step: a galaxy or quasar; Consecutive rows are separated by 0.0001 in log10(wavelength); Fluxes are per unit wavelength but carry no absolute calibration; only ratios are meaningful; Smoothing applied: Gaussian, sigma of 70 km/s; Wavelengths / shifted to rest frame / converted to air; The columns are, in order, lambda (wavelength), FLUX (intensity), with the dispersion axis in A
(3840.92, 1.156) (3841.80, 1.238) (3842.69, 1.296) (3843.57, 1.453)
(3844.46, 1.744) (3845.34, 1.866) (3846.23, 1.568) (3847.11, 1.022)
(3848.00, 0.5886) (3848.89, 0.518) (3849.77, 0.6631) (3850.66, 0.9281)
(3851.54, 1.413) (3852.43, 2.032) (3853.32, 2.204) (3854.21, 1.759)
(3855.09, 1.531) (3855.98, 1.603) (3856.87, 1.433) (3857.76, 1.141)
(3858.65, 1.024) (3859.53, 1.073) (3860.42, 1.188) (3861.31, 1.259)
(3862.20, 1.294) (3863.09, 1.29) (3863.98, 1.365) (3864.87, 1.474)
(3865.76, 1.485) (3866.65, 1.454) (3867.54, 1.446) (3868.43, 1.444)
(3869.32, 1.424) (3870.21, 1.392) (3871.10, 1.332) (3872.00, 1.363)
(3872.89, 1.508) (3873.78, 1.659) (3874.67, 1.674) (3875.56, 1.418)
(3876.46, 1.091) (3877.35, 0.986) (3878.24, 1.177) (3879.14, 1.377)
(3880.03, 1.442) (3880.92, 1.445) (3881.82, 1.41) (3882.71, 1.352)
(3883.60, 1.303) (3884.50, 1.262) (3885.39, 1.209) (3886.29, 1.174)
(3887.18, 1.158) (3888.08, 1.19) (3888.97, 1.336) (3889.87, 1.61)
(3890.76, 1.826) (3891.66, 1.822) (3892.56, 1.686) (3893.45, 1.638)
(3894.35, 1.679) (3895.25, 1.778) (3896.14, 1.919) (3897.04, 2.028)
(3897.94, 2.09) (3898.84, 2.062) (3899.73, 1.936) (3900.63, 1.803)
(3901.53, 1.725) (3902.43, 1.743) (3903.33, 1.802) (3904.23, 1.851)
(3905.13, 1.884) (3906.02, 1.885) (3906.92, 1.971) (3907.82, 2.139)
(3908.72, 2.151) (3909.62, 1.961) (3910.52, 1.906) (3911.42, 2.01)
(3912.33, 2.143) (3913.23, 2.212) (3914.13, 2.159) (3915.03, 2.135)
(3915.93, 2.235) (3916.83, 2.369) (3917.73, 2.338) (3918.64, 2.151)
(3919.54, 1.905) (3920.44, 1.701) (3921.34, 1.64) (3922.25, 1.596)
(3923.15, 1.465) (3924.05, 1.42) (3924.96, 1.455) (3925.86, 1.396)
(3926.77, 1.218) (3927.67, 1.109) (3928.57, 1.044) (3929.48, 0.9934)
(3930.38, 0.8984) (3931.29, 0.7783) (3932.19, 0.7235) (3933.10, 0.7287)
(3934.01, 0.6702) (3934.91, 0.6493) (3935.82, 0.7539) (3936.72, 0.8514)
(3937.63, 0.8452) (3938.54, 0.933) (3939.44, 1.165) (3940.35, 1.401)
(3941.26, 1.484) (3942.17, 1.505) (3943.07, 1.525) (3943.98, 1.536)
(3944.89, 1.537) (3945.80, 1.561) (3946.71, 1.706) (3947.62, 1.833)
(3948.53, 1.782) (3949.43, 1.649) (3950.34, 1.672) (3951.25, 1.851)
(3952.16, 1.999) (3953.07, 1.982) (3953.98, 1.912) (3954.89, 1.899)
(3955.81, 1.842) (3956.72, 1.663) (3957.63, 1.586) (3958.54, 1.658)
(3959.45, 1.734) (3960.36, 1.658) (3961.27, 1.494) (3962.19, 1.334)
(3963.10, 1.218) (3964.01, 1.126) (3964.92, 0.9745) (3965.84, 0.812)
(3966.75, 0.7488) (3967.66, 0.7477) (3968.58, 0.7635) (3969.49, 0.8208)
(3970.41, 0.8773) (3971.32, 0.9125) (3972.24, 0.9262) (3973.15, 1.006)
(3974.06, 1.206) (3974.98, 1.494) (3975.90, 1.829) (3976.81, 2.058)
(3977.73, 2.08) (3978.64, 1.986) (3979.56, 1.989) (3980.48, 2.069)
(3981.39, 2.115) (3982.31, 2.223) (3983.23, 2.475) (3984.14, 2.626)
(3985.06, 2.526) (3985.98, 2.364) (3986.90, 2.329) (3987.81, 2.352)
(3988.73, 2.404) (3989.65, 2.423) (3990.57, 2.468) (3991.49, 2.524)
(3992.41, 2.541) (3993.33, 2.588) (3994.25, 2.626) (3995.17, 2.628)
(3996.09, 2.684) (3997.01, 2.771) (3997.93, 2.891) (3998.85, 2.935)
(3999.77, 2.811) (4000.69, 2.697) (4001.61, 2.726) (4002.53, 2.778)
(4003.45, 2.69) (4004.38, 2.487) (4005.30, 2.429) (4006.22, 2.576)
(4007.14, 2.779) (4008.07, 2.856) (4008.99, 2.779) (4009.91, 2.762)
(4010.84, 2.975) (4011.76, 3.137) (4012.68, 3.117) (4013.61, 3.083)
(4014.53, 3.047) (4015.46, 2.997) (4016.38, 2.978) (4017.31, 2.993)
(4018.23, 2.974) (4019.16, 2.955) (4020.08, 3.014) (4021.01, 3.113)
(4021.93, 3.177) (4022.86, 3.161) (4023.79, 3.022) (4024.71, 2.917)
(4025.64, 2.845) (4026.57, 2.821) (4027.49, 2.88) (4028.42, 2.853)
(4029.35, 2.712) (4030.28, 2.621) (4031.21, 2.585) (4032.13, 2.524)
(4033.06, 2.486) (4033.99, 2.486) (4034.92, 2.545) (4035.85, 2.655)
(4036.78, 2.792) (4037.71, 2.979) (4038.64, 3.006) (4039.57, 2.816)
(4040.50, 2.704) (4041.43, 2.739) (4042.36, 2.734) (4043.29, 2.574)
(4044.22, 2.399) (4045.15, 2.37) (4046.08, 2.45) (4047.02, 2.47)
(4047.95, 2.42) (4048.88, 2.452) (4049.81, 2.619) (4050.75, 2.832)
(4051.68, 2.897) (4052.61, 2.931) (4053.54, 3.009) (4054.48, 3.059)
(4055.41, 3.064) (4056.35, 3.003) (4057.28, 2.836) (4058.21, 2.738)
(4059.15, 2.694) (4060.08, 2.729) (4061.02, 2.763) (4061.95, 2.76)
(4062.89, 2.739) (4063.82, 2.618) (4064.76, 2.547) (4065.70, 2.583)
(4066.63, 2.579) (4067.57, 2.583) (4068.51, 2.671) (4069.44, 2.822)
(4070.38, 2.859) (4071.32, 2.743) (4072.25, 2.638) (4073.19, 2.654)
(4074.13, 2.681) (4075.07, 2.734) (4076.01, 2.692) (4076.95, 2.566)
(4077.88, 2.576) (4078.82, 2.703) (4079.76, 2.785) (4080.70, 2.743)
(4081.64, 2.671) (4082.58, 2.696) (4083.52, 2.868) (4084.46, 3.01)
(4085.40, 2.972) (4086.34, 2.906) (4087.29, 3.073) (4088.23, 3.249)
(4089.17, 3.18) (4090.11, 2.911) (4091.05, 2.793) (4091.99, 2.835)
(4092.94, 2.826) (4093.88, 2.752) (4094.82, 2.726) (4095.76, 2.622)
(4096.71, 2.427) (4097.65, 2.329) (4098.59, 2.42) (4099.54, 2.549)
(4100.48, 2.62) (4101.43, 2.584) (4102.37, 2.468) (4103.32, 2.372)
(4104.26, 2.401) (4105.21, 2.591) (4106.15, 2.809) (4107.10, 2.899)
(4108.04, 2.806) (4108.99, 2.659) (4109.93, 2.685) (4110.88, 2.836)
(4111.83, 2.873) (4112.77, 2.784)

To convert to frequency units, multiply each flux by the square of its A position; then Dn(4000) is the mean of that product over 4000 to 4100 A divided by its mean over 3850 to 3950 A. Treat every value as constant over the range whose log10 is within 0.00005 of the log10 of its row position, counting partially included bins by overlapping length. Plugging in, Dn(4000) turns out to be 2.0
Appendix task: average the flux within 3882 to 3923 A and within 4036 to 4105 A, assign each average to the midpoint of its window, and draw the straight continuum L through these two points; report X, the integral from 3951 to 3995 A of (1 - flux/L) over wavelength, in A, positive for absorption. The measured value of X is 8.53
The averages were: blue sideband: 1.81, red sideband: 2.72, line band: 1.77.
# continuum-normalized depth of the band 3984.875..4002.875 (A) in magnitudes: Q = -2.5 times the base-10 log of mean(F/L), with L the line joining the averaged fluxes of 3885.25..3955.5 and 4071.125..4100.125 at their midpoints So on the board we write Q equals -0.22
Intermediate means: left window 1.61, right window 2.75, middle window 2.6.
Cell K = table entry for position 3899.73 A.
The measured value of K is 1.936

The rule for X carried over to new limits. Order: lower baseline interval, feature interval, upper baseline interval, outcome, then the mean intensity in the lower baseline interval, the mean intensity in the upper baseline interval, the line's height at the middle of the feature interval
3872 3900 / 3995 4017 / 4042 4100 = -4.93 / 1.52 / 2.73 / 2.3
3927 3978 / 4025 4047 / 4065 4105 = -4.89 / 1.31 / 2.71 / 2.19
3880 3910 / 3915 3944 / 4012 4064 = 9.00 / 1.69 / 2.8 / 1.96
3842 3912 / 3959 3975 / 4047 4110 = 7.49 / 1.52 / 2.73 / 2.06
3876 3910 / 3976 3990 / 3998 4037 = 1.36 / 1.63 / 2.83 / 2.5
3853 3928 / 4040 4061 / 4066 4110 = -1.73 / 1.62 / 2.72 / 2.51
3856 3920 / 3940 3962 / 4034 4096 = 3.75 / 1.63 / 2.75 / 2.03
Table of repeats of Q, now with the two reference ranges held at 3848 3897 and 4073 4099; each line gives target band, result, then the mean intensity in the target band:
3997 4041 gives -0.21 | 2.83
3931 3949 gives 0.46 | 1.2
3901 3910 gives -0.18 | 1.91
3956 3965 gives 0.31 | 1.48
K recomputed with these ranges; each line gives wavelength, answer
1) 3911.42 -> 2.01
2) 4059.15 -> 2.694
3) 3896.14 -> 1.919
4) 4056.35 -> 3.003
